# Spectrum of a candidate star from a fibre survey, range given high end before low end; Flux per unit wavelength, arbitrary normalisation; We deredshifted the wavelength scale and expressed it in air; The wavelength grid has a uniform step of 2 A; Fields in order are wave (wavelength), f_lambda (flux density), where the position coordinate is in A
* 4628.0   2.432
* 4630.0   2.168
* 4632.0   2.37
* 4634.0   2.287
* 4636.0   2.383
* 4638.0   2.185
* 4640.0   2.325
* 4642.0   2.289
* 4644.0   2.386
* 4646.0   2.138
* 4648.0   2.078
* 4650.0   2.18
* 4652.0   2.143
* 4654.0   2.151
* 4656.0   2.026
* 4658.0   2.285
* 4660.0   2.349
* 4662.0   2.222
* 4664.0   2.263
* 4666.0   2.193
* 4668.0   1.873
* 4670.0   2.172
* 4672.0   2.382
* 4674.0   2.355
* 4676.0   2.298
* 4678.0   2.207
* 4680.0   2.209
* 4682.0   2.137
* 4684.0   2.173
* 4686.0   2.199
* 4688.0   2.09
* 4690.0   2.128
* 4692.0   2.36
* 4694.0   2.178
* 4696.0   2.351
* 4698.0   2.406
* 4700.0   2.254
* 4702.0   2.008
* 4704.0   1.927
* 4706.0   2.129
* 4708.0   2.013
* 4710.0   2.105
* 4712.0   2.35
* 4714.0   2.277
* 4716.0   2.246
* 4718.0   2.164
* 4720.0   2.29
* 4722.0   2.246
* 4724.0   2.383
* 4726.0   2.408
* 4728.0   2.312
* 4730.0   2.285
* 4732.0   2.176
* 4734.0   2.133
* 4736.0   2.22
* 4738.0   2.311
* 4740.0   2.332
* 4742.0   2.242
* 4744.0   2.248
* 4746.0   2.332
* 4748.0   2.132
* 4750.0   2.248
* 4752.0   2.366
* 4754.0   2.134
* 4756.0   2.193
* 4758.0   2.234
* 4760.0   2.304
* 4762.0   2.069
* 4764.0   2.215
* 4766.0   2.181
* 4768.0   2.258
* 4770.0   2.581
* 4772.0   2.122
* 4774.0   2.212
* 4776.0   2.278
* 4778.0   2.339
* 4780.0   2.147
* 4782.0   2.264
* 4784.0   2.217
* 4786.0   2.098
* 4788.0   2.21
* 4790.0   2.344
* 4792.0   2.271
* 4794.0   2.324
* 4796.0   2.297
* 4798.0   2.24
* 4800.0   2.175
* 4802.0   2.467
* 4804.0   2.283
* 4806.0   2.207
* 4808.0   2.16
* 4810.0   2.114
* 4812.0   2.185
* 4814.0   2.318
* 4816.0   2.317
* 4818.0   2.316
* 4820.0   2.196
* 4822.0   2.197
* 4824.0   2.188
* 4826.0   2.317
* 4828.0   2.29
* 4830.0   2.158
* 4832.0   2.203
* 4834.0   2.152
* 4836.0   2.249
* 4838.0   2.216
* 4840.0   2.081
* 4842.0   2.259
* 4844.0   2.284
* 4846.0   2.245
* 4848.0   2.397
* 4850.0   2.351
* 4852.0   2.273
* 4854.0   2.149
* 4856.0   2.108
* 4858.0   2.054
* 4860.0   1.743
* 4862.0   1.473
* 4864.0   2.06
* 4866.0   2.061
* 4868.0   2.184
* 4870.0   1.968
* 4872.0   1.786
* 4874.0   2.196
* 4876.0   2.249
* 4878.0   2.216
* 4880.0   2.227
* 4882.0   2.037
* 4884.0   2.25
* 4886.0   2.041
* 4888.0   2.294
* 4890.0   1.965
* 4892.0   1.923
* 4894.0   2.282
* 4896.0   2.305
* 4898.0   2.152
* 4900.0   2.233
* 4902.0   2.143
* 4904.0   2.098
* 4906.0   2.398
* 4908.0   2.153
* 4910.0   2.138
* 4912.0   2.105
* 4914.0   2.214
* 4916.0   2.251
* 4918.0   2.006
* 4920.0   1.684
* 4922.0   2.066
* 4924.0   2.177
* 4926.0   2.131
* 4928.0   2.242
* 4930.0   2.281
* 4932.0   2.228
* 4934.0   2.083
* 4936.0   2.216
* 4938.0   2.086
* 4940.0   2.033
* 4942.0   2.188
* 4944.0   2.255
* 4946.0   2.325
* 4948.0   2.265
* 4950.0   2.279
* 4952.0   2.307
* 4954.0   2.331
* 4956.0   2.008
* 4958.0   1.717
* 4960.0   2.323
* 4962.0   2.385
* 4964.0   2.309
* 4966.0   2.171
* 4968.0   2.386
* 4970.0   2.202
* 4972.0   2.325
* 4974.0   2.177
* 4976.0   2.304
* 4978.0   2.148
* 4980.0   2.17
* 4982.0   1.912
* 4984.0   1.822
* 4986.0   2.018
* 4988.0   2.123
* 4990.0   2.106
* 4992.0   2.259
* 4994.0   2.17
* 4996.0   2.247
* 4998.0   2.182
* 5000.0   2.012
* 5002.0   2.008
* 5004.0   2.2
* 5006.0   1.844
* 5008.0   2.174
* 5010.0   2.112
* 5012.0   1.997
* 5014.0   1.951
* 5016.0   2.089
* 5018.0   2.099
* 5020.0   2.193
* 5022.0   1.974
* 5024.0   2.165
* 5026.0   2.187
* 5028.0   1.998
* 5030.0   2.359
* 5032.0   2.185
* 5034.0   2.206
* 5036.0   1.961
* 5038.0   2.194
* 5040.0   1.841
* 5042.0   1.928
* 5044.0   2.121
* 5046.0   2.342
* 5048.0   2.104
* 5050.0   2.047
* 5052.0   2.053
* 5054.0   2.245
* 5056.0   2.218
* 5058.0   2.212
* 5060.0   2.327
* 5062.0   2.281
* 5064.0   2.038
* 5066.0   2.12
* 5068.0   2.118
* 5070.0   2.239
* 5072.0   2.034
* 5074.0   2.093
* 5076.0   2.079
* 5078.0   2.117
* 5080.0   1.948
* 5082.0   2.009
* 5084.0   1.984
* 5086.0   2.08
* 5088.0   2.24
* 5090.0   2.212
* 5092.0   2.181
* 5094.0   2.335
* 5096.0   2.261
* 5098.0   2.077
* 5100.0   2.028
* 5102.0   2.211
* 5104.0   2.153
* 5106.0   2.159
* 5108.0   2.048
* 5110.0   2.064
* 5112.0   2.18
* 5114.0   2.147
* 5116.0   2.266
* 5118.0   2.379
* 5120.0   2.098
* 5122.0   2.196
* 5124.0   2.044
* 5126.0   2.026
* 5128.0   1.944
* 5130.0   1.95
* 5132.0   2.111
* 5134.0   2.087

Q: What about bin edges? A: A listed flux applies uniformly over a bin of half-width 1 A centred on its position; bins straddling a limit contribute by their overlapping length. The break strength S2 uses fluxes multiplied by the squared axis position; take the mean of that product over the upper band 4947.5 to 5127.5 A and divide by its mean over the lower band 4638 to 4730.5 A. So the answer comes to 1.12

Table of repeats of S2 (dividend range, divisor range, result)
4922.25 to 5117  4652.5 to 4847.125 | 1.07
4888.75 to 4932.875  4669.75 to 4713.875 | 1.07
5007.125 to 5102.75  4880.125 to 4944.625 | 1.05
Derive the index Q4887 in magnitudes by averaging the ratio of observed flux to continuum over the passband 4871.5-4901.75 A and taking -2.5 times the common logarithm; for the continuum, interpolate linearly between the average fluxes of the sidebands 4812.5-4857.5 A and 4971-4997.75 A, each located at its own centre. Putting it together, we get 0.03 mag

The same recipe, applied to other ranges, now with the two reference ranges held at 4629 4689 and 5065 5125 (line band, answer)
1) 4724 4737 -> -0.03 mag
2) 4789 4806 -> -0.05 mag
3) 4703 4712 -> 0.07 mag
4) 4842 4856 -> -0.04 mag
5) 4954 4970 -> -0.02 mag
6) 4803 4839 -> -0.02 mag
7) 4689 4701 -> -0.03 mag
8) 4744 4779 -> -0.02 mag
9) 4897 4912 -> -0.01 mag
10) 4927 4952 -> -0.02 mag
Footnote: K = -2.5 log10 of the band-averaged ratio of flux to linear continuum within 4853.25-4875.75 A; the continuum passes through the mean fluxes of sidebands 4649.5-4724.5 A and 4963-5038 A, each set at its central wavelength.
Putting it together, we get 0.09 mag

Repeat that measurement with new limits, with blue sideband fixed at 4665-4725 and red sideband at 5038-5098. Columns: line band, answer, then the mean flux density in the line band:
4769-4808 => -0.04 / 2.26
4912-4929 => 0.03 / 2.1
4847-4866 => 0.05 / 2.07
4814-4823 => -0.04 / 2.26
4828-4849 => -0.03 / 2.23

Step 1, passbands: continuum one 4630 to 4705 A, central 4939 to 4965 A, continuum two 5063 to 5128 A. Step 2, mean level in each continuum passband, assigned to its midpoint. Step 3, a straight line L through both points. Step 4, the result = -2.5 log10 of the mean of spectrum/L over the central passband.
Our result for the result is -0.03 mag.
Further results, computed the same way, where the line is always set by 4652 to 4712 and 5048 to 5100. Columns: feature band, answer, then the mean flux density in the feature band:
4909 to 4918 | 0.00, 2.16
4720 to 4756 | -0.04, 2.26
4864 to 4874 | 0.07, 2.03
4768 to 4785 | -0.04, 2.27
